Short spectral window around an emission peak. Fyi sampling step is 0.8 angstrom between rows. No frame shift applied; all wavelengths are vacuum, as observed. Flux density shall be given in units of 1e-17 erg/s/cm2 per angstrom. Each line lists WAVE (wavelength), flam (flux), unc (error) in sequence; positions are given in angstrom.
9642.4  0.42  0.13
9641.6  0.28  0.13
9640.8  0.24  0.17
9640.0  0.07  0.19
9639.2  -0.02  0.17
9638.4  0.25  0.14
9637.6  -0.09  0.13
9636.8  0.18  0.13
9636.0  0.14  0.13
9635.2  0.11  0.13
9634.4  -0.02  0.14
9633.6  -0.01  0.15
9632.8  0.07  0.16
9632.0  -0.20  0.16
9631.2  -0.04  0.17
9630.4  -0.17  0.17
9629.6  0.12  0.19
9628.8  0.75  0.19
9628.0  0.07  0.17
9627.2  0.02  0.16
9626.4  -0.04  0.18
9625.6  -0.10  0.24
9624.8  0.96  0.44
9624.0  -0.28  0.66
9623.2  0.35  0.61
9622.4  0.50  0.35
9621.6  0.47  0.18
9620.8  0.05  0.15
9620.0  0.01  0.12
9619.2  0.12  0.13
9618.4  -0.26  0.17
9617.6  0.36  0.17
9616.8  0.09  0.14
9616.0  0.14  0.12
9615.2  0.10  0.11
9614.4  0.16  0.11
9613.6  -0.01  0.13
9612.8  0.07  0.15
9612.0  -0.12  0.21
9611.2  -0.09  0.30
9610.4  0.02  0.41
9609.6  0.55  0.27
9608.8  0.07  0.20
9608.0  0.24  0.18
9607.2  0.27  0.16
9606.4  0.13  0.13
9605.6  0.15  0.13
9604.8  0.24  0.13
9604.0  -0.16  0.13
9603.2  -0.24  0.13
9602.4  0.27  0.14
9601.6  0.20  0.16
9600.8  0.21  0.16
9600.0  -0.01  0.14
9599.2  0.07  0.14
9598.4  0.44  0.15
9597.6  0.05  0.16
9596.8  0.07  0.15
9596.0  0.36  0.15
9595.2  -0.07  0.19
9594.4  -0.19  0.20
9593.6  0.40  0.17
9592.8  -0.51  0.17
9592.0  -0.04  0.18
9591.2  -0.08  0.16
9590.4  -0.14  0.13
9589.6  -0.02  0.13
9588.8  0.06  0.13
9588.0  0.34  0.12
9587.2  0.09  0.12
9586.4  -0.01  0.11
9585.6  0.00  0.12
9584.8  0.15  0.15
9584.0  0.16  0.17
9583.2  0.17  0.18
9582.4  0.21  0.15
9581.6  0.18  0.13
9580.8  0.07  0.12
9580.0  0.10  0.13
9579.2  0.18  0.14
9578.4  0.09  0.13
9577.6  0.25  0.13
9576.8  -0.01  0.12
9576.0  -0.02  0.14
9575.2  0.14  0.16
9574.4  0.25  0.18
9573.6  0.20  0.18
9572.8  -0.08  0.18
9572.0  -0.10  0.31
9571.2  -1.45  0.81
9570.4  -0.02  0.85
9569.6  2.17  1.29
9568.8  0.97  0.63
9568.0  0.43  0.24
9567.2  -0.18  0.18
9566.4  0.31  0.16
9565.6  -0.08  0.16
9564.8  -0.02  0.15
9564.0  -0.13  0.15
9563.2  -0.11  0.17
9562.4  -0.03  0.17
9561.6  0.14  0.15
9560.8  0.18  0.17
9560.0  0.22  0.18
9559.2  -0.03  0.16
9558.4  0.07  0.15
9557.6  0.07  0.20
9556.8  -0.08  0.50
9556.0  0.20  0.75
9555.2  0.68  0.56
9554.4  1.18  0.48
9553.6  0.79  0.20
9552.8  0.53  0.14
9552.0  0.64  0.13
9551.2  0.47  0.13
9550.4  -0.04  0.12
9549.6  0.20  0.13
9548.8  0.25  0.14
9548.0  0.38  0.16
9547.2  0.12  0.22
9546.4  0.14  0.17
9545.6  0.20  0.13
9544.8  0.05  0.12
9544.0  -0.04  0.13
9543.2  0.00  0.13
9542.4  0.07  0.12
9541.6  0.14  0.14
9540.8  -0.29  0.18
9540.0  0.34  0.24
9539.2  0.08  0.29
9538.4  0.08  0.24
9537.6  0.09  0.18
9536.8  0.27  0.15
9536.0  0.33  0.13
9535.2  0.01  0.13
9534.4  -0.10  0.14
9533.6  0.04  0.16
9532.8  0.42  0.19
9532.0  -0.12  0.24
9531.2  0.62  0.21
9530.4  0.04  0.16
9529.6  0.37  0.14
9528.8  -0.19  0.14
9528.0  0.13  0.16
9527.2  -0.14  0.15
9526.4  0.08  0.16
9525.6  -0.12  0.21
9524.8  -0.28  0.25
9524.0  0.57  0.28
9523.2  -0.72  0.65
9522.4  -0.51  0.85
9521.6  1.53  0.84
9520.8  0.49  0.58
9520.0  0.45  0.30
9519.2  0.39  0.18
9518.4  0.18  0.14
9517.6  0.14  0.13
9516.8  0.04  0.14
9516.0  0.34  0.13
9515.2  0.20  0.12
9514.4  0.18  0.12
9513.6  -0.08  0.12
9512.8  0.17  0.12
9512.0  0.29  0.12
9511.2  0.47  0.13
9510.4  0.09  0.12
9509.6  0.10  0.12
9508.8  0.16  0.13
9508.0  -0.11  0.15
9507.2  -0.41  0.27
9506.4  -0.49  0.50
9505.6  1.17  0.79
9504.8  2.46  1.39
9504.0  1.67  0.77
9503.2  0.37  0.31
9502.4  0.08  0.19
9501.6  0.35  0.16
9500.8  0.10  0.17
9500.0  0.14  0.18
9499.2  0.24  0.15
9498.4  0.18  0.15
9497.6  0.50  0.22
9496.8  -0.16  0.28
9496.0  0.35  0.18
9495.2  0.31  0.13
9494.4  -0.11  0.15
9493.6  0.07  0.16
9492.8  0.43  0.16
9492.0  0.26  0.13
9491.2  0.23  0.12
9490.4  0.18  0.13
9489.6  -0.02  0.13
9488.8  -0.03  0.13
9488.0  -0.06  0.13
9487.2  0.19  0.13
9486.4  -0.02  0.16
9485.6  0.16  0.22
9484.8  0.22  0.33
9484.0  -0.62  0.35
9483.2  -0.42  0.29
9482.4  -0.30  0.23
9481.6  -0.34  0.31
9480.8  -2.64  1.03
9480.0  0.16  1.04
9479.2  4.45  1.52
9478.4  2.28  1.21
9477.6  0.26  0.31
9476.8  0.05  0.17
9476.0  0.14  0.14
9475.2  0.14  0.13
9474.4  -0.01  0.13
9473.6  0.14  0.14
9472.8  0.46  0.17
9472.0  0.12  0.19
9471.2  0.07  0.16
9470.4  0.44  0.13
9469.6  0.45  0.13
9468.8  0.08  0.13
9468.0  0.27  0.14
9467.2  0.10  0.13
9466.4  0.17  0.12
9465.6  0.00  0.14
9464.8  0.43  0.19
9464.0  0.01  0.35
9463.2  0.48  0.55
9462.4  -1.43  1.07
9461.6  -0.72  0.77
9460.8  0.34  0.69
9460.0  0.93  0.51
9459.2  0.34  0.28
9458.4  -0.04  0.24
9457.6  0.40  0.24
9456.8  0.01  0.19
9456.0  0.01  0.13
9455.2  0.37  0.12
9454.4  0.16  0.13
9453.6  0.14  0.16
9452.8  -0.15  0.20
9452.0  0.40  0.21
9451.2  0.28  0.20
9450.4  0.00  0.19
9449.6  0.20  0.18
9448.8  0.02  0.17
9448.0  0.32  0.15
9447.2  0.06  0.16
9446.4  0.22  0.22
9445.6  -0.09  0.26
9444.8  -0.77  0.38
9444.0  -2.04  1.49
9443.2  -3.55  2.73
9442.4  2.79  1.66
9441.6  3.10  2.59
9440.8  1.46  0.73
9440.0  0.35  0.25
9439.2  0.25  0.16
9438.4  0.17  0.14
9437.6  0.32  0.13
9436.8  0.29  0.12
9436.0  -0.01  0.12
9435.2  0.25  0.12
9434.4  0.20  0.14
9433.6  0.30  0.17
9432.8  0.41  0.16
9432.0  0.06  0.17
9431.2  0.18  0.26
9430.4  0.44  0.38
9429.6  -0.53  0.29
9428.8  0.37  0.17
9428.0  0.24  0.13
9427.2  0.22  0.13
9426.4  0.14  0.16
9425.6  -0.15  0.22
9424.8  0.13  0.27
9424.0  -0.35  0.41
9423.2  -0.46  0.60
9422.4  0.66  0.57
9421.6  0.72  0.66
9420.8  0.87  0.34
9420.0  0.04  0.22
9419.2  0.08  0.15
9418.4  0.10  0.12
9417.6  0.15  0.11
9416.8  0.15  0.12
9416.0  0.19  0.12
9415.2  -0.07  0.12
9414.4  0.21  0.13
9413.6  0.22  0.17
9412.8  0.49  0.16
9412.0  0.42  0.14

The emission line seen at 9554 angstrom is Hbeta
